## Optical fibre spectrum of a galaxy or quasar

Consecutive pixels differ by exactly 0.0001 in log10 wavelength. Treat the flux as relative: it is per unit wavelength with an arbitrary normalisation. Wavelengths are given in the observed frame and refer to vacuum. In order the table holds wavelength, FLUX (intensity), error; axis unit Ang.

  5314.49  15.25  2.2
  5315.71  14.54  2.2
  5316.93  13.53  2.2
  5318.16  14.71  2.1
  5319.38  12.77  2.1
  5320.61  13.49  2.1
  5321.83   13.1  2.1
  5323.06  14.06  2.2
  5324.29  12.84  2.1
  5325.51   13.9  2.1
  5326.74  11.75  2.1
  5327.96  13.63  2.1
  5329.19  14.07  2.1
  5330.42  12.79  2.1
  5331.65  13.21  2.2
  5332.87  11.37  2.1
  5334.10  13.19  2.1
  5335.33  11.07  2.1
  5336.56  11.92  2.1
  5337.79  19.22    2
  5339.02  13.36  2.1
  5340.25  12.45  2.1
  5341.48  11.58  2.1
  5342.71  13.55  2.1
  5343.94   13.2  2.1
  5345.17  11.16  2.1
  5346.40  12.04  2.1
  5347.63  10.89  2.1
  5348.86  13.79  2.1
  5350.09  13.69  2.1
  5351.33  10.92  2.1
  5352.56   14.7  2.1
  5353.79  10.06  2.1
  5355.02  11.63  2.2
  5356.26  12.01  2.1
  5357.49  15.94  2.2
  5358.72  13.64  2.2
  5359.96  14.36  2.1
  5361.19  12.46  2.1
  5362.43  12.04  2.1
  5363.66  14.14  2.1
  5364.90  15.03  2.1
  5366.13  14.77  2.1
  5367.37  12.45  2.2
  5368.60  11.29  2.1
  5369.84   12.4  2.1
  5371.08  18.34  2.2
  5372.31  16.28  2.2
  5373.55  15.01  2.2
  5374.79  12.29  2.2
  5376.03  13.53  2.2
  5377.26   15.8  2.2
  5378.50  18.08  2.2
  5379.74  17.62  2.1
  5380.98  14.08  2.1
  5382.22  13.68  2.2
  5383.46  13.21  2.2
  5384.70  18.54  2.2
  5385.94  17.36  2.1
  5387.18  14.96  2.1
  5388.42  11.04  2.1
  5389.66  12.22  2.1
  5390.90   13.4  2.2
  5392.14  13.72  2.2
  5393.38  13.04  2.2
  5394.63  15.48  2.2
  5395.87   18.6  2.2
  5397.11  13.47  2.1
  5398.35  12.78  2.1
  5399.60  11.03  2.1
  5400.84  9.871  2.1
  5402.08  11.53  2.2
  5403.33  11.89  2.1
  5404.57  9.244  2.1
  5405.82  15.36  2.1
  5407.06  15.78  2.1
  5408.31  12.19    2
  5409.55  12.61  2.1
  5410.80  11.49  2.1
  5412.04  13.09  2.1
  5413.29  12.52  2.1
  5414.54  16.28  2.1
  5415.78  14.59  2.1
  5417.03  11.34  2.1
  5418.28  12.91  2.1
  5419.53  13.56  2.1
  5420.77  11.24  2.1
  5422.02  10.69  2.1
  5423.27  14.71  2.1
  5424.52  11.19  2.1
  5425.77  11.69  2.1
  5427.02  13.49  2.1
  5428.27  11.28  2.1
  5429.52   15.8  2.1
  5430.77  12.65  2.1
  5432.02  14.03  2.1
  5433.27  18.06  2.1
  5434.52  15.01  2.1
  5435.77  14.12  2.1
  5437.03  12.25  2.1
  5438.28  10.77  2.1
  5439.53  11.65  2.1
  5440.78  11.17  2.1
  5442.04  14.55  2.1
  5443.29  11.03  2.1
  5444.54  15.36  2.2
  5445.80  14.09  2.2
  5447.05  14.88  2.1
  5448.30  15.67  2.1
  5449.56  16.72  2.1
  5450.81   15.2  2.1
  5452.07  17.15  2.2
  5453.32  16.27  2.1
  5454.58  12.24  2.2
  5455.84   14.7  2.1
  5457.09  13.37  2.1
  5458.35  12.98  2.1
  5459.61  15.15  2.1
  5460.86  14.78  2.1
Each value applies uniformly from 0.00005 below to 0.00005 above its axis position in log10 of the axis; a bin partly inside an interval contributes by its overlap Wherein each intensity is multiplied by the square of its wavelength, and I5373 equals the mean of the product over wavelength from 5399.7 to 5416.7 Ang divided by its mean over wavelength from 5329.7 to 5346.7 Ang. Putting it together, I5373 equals 1.01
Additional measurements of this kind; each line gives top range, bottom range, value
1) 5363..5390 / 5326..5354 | 1.16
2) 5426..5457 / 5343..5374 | 1.09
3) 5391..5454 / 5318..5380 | 1.03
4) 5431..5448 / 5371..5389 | 0.91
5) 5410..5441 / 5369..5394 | 0.90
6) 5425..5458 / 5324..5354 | 1.13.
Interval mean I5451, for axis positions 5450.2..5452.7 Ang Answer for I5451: 16.2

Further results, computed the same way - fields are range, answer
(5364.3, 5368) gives 14.1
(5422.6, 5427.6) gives 12.7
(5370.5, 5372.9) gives 17.4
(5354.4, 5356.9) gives 11.9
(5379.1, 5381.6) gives 15.8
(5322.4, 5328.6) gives 13.2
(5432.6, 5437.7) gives 14.8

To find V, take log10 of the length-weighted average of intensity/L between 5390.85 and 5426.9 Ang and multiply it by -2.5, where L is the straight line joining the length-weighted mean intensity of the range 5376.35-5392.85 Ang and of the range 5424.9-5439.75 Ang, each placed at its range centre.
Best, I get 0.10 mag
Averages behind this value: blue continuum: 14.9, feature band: 12.9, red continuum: 13.4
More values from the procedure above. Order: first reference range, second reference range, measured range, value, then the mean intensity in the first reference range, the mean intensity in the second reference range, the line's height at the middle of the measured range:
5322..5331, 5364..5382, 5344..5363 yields 0.121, 13.3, 14.7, 14.1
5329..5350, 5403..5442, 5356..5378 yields -0.091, 12.9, 13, 12.9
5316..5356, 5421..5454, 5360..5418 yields -0.036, 12.9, 13.8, 13.4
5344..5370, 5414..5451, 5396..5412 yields 0.064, 12.8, 13.5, 13.3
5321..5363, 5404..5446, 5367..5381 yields -0.144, 12.9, 13.1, 13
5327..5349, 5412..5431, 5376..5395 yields -0.145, 12.9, 12.9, 12.9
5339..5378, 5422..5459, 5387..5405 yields 0.059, 13.3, 13.8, 13.5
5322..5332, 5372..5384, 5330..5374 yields 0.069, 13.3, 14.9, 14.1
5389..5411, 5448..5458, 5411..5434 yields 0.050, 13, 15.1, 13.9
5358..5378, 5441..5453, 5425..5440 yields 0.102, 14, 14.9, 14.7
